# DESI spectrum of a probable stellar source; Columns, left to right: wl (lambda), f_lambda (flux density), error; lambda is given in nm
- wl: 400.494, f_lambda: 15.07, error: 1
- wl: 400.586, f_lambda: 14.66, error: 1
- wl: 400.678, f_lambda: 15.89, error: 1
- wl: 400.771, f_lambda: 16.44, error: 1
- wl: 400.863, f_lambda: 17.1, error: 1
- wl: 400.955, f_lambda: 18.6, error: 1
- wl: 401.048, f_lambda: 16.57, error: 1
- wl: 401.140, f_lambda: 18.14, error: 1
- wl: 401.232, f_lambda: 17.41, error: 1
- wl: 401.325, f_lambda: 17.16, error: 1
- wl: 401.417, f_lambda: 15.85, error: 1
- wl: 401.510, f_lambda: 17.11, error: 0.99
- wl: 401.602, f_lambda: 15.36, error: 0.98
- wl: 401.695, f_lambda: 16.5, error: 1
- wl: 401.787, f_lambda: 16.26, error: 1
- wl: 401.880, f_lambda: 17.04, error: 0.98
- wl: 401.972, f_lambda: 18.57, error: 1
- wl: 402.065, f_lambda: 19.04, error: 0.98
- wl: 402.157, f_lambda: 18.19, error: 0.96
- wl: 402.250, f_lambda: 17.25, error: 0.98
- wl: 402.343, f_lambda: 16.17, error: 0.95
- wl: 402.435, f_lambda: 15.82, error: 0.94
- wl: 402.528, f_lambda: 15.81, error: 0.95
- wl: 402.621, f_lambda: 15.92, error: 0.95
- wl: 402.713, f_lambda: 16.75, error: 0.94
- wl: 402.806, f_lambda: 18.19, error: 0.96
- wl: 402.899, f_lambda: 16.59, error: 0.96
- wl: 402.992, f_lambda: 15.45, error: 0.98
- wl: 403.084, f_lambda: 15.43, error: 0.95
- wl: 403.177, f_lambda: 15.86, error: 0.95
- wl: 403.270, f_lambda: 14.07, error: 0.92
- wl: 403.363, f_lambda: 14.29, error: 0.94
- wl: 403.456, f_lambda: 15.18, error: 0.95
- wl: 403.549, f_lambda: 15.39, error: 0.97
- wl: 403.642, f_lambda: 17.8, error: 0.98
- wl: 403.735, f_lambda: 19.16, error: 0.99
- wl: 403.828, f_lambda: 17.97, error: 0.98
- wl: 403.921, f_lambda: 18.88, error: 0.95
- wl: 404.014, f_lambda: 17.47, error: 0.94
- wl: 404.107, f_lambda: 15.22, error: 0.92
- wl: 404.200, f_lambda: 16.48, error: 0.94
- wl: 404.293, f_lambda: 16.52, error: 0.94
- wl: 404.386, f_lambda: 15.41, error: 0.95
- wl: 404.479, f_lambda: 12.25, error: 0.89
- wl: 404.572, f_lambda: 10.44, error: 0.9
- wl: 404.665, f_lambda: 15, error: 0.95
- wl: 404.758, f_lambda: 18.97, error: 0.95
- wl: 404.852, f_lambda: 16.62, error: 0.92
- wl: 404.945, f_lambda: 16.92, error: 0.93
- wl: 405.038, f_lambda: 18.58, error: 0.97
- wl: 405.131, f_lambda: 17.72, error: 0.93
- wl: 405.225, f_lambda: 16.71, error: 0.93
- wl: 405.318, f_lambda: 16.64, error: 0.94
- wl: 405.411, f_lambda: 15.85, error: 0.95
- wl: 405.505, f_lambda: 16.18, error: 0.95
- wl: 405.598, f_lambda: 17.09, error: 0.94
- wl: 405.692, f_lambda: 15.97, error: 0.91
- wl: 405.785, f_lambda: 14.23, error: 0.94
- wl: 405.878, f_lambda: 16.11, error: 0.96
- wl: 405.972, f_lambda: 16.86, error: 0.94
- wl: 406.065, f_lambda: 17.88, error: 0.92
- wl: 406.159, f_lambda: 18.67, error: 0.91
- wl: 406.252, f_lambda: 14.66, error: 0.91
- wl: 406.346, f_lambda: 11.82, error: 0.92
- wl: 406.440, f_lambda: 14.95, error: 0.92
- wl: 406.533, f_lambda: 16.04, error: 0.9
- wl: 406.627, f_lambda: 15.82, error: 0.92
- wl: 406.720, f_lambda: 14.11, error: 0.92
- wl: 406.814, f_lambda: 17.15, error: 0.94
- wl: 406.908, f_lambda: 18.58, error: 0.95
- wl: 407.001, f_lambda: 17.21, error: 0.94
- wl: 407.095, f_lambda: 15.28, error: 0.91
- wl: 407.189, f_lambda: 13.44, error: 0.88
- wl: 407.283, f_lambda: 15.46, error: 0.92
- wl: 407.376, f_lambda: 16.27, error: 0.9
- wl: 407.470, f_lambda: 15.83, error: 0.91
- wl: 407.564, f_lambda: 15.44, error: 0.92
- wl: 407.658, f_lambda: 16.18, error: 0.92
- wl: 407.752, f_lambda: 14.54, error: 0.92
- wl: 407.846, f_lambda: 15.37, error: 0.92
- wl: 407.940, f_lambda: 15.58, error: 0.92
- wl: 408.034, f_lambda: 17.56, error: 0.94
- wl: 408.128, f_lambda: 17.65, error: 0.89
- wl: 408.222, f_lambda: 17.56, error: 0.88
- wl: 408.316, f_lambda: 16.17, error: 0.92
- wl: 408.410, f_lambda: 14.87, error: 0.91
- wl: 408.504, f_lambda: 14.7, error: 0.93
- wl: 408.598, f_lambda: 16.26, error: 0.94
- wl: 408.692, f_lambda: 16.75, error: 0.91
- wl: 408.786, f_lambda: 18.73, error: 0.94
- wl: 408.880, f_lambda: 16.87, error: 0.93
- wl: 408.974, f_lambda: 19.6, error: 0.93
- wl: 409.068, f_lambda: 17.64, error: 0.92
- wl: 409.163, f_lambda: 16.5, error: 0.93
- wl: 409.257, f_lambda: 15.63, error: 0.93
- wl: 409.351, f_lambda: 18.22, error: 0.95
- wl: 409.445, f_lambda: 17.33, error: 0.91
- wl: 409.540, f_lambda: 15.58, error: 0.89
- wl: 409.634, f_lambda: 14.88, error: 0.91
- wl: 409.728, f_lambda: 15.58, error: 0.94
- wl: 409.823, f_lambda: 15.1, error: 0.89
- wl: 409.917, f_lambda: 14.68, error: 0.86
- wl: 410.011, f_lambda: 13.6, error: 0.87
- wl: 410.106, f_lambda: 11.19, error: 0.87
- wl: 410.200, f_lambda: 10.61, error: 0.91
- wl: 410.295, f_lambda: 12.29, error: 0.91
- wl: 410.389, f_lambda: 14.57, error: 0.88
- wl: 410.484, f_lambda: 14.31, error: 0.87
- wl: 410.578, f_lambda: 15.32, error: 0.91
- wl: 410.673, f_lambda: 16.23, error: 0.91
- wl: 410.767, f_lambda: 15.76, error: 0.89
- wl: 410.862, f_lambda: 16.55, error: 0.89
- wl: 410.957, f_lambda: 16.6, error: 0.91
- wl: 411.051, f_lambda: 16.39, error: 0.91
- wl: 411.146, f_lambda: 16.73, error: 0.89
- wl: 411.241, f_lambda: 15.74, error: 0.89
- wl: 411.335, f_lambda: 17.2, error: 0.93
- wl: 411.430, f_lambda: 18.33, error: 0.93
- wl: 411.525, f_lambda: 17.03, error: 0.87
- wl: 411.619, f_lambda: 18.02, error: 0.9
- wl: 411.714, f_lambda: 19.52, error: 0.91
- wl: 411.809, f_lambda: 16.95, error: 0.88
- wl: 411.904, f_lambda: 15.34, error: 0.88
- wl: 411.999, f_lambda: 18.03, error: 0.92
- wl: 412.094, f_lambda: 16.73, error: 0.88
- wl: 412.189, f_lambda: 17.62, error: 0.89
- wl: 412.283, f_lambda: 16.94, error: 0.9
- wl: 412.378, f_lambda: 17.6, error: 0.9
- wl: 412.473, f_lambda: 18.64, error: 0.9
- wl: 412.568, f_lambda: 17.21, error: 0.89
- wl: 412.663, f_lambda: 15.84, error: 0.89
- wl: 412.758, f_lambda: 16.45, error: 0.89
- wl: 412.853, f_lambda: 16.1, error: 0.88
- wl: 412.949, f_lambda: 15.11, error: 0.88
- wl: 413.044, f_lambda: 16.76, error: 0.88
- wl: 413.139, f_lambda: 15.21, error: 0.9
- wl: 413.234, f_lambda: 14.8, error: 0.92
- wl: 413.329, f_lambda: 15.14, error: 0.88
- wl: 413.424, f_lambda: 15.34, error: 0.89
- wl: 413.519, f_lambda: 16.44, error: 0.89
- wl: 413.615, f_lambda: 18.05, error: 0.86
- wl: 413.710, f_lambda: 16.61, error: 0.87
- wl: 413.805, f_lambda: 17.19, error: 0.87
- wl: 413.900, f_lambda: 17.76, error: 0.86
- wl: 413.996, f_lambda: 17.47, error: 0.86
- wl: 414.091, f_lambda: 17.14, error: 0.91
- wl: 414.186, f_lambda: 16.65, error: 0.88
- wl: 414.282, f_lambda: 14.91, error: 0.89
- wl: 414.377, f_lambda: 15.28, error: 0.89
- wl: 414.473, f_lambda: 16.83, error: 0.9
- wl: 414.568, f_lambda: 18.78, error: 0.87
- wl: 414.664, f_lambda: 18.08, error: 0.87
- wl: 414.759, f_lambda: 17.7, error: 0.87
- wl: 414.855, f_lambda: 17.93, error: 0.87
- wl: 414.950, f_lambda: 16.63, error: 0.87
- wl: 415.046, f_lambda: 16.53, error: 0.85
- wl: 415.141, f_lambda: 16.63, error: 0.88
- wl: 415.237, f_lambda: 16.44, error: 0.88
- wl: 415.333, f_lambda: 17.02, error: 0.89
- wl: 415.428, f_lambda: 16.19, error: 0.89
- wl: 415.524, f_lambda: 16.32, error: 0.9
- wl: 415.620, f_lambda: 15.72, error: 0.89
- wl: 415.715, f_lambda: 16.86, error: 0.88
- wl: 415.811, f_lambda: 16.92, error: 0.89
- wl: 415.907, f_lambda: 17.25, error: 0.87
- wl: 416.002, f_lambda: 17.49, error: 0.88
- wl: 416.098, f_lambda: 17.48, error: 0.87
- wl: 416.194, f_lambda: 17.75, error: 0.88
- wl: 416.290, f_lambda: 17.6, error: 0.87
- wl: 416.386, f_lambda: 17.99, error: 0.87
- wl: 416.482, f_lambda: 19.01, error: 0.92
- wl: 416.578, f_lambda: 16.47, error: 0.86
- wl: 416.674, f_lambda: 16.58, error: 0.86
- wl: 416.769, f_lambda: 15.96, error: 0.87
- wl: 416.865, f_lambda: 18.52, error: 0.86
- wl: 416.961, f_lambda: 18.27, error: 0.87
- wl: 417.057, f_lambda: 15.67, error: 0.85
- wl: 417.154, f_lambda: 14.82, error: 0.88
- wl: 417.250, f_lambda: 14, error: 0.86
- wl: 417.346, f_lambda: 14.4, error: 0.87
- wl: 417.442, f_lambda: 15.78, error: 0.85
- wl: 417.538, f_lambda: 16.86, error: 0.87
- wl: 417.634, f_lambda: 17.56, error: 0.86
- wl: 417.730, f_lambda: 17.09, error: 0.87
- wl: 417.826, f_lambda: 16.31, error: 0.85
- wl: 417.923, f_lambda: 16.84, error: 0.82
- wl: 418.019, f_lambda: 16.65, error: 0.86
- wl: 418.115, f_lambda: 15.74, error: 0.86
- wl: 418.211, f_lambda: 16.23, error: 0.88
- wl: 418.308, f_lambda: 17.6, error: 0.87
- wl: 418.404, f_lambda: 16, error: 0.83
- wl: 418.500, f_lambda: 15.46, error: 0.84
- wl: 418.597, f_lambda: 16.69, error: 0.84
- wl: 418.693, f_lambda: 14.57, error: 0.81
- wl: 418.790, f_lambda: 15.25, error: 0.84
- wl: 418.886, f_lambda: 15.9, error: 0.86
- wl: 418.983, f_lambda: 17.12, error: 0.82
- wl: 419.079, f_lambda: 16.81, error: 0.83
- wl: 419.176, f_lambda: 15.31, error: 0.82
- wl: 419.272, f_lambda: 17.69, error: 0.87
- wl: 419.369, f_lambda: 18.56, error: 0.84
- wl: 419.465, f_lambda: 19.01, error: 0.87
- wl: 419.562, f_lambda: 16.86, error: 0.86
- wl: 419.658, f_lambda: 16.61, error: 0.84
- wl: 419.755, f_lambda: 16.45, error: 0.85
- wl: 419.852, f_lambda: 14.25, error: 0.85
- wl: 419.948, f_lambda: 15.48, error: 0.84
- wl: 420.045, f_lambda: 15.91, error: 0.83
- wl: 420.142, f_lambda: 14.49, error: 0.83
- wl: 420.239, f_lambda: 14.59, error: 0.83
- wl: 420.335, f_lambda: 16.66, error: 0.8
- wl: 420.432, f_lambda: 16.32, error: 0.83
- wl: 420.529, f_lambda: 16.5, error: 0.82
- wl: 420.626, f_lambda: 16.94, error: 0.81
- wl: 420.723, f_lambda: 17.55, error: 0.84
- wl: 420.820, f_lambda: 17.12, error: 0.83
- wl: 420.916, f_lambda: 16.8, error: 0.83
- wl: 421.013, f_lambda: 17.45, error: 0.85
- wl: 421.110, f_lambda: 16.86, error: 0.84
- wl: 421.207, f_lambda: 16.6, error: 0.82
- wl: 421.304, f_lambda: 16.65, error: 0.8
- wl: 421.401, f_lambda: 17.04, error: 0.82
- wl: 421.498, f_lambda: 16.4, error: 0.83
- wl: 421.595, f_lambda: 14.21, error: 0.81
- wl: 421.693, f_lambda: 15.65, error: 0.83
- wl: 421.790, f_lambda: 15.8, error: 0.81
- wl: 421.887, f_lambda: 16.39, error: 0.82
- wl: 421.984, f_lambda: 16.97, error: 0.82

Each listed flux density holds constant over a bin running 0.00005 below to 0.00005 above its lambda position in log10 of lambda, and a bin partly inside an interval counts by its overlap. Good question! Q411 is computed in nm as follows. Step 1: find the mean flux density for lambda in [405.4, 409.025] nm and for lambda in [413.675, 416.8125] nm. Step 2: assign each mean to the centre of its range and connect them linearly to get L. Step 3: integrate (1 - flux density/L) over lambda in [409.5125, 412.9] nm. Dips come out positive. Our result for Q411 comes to 0.122 nm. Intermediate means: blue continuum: 16.1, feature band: 16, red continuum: 17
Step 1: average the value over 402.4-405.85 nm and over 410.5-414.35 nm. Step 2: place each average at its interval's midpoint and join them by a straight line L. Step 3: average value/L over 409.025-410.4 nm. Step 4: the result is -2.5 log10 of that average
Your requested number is 0.112 mag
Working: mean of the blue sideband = 16.2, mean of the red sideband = 16.7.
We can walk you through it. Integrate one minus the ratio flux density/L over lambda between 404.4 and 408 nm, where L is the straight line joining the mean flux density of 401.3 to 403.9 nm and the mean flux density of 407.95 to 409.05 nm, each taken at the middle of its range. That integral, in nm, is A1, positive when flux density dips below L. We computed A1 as 0.21 nm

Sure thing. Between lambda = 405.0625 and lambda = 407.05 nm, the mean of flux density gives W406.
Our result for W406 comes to 16.2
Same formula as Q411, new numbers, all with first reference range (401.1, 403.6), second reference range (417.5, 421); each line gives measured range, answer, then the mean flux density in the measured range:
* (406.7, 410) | 0.05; 16.2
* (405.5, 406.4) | 0.03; 15.9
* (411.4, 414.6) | -0.07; 16.8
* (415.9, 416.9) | -0.06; 17.5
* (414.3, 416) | -0.04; 16.9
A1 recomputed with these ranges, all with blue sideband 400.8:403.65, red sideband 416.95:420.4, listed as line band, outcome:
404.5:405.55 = 0.02 nm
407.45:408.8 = 0.02 nm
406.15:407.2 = 0.06 nm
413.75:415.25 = -0.07 nm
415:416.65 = -0.08 nm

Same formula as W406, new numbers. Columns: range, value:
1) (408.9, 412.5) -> 16.2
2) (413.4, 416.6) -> 17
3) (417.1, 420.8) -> 16.2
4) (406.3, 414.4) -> 16.1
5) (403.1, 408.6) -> 16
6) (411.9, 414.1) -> 16.7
